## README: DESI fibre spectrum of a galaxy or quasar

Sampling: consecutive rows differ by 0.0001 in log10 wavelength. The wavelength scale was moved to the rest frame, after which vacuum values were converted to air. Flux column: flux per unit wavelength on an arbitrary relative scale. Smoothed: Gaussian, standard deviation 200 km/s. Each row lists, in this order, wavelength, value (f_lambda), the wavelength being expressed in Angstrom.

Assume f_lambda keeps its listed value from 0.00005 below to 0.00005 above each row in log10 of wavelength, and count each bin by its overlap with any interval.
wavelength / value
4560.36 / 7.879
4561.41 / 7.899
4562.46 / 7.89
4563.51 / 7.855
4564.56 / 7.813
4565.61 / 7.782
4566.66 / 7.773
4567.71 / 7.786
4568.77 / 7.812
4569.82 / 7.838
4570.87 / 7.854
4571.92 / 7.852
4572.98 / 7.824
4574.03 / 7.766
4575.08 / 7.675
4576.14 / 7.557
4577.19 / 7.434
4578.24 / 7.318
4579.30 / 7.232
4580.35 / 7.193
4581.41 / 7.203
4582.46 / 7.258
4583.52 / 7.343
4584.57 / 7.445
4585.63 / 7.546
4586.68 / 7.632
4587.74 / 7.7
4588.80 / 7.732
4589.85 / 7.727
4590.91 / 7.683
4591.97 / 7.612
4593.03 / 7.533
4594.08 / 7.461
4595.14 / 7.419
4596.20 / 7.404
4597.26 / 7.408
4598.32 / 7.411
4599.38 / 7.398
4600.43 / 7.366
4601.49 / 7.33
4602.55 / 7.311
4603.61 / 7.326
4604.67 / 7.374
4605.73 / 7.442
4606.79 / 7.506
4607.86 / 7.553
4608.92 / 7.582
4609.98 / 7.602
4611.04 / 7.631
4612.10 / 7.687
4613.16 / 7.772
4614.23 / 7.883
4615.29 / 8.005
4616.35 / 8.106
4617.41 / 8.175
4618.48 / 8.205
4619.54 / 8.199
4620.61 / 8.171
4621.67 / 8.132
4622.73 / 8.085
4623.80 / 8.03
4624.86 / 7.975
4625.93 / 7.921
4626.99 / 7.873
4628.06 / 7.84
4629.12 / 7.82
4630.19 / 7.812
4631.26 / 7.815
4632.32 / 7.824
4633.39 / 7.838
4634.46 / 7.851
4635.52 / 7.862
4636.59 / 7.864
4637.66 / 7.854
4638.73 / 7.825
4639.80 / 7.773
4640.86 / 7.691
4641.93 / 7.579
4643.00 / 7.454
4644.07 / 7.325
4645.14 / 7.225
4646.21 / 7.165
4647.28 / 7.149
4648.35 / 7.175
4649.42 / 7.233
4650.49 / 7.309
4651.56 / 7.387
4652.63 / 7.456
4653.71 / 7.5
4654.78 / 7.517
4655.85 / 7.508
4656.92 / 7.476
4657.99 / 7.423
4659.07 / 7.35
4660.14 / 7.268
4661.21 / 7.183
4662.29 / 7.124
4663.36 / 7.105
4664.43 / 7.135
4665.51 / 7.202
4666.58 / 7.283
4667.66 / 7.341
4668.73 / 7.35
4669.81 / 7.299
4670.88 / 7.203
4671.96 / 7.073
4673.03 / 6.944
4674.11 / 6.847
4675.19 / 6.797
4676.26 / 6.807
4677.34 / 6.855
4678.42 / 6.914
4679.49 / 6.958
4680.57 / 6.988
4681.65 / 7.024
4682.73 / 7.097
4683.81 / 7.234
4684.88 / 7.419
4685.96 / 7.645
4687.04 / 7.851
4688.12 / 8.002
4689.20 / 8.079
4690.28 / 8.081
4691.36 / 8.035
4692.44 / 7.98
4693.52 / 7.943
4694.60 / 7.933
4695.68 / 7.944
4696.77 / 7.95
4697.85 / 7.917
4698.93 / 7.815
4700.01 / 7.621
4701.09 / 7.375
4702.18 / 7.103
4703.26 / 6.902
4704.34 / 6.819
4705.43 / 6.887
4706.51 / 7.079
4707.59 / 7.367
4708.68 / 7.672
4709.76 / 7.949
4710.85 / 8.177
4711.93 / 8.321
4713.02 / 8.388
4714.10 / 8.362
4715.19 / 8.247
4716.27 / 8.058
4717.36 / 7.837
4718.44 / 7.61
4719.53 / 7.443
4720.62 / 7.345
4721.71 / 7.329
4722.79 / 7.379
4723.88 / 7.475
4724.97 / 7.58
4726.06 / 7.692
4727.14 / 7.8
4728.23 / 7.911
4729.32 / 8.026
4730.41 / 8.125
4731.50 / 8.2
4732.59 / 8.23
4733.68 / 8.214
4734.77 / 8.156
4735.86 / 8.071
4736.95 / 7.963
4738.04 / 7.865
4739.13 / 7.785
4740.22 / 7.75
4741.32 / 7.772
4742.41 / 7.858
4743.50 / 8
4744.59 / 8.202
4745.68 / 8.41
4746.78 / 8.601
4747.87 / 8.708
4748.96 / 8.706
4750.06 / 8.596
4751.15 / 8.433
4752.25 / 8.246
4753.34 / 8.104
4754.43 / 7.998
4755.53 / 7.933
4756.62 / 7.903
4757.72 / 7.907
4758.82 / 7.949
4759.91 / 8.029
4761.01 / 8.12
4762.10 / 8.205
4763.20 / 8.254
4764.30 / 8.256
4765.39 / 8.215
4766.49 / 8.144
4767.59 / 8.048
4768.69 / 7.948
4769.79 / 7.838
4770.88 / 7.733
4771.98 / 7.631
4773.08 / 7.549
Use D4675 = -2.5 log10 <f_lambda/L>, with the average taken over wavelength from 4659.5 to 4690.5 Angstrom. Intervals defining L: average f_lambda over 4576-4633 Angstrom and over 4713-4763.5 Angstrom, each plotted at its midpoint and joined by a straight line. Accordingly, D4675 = 0.09 mag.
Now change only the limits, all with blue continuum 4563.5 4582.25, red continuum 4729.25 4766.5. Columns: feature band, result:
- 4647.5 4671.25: 0.082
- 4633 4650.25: 0.040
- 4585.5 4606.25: 0.030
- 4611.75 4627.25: -0.035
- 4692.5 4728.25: 0.050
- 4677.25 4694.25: 0.060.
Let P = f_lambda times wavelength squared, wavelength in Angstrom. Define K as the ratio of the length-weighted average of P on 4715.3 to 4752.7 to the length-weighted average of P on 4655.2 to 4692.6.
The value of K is 1.12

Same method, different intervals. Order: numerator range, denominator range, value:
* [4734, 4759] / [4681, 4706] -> 1.10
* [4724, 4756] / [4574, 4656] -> 1.12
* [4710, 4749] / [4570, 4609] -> 1.13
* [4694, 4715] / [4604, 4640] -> 1.01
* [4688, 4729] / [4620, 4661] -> 1.04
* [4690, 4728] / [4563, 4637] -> 1.05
